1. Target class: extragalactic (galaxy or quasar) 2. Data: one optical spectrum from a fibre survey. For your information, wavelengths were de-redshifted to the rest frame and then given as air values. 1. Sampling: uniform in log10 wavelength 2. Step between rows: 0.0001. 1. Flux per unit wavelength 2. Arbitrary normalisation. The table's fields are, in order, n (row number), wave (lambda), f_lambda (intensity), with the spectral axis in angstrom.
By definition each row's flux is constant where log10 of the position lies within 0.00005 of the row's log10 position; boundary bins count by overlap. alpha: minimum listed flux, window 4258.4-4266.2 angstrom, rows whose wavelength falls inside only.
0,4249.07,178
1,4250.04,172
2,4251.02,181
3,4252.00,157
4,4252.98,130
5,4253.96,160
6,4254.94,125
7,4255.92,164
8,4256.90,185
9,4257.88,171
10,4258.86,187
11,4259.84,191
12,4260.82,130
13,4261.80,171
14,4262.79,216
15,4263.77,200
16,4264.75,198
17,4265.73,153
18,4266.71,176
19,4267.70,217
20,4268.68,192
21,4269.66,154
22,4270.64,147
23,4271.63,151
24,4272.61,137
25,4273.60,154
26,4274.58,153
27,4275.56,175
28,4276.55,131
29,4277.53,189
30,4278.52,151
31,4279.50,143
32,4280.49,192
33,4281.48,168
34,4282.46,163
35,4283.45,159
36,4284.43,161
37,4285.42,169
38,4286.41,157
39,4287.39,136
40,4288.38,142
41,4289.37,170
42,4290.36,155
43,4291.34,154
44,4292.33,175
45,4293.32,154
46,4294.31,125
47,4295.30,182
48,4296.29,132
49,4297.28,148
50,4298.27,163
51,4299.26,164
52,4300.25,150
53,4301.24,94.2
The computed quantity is 130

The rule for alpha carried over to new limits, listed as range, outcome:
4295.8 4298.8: 132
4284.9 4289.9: 136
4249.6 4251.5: 172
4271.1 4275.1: 137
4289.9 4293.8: 154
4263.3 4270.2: 153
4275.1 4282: 131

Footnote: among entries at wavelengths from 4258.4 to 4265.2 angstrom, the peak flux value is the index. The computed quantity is 216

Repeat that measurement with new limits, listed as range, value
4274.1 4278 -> 189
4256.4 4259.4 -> 187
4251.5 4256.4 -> 164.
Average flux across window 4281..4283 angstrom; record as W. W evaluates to 166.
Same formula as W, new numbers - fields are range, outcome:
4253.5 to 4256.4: 149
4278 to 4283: 163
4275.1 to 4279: 161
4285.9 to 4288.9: 145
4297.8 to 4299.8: 163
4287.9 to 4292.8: 159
